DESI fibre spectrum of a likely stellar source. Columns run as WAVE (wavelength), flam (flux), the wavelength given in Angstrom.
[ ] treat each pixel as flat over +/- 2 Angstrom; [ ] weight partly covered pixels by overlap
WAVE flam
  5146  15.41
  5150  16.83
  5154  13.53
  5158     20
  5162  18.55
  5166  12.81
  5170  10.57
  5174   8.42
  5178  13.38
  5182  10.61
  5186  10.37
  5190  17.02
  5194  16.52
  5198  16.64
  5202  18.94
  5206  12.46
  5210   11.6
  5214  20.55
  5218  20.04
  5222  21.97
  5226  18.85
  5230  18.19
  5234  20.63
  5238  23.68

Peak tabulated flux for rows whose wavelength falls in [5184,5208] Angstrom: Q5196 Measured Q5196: 18.94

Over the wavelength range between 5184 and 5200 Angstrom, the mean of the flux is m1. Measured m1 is 15.1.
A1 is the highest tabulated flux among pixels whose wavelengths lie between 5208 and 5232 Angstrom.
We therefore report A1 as 21.97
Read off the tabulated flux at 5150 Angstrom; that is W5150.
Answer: 16.83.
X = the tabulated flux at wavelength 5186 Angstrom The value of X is 10.37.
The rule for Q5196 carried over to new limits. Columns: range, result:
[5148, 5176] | 20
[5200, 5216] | 20.55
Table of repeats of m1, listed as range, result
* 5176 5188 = 11.5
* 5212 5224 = 20.9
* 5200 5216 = 15.9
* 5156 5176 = 14.1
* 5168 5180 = 10.8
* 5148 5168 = 16.3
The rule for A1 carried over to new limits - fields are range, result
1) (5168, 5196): 17.02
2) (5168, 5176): 10.57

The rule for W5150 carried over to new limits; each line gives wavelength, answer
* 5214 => 20.55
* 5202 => 18.94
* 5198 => 16.64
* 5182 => 10.61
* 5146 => 15.41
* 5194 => 16.52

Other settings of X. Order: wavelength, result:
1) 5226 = 18.85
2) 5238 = 23.68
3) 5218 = 20.04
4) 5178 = 13.38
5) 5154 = 13.53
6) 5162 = 18.55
